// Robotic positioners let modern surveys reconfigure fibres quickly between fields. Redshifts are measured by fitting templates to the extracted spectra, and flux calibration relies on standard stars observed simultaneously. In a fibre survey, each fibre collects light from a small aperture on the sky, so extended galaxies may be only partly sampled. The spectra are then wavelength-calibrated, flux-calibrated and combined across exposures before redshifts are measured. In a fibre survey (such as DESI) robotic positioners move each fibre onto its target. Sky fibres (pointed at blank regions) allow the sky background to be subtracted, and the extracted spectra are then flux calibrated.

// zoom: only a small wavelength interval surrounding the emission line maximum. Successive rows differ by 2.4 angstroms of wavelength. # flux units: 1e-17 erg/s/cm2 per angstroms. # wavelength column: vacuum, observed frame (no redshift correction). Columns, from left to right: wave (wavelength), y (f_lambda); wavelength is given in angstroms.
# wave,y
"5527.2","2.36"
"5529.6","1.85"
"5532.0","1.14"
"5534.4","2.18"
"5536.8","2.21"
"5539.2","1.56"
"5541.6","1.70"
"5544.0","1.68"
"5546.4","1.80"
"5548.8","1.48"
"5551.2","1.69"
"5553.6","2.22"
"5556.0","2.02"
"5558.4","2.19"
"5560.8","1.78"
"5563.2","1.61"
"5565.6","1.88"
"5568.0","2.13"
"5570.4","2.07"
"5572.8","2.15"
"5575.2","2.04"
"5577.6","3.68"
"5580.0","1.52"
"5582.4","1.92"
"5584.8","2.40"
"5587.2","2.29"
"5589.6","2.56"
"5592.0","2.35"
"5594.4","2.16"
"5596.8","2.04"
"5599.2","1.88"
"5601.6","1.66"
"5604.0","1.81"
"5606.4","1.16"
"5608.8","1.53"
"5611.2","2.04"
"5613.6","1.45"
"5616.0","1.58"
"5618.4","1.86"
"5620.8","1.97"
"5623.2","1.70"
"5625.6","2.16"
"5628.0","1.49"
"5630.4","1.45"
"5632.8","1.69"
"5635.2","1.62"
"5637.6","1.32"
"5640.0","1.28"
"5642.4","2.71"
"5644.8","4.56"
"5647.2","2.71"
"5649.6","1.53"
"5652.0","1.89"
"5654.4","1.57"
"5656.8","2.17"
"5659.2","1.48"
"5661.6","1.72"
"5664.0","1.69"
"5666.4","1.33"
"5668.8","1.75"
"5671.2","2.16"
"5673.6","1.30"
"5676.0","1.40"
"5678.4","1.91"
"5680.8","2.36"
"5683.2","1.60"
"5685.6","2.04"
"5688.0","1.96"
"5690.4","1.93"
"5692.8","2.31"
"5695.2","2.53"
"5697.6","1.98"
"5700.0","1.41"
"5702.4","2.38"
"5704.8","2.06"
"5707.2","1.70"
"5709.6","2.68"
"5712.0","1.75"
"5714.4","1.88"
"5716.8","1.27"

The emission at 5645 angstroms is H-beta 4861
